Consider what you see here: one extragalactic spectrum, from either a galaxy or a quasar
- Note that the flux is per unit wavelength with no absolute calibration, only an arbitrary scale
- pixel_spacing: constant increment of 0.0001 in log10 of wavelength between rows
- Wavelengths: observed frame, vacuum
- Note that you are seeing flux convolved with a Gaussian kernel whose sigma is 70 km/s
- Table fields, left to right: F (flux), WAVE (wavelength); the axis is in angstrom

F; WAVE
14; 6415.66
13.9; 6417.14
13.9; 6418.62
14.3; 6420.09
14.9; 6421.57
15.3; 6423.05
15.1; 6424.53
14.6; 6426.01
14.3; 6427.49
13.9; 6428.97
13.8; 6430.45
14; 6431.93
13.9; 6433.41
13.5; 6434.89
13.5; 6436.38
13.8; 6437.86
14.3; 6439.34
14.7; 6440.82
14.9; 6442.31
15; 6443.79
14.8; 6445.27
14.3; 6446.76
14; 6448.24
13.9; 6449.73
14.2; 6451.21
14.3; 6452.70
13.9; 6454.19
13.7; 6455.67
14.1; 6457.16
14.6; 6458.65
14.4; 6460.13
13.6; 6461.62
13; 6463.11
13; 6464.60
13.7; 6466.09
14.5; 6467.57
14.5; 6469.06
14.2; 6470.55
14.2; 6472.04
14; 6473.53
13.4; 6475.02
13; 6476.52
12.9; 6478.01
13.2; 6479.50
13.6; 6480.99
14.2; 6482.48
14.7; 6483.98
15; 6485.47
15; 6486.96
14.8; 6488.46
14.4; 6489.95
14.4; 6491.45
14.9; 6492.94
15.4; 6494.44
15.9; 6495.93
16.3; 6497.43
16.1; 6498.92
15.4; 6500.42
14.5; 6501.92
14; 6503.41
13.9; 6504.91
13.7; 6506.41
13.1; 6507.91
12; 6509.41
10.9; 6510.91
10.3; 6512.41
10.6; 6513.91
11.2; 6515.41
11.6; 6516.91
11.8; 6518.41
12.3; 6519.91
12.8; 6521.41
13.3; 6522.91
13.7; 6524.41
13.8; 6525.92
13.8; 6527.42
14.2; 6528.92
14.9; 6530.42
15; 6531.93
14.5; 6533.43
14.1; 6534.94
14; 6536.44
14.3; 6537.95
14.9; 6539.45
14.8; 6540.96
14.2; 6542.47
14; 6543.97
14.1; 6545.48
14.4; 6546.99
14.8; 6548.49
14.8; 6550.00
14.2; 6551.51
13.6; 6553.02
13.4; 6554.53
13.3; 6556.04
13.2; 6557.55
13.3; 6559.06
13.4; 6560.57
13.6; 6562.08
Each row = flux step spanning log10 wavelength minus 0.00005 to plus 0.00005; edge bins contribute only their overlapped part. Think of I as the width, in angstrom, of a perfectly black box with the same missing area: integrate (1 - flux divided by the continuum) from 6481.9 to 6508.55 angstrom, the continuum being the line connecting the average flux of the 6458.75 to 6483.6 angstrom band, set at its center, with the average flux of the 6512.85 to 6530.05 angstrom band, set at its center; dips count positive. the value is -3.1 angstrom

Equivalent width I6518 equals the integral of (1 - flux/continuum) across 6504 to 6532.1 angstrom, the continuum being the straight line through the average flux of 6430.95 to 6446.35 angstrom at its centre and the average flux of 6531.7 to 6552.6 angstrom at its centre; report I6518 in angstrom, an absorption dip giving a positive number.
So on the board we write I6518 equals 3.2 angstrom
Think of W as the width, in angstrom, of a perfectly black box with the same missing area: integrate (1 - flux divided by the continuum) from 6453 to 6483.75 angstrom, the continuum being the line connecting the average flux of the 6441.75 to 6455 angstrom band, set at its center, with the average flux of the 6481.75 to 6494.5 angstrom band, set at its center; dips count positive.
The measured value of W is 1.5 angstrom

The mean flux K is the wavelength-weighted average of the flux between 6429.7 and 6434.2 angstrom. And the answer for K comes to 13.9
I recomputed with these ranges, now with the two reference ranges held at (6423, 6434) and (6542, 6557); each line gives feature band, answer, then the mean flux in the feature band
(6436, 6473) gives 0.3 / 14.1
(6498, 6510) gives 0.0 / 14.1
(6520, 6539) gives 0.2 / 14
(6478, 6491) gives -0.1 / 14.3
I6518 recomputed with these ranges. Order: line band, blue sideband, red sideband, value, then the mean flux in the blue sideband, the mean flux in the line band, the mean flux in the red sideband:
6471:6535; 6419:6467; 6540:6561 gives 1.5 angstrom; 14.2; 13.7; 14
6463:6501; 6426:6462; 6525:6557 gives -0.6 angstrom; 14.2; 14.4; 14.2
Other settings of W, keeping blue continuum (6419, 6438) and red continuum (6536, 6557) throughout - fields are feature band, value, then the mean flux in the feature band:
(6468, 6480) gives 0.4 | 13.7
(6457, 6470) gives 0.3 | 13.9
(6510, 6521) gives 2.2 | 11.3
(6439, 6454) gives -0.2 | 14.4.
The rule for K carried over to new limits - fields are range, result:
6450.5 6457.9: 14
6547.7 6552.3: 14.6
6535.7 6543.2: 14.4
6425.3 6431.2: 14.2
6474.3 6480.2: 13.1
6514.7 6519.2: 11.5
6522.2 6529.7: 13.8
